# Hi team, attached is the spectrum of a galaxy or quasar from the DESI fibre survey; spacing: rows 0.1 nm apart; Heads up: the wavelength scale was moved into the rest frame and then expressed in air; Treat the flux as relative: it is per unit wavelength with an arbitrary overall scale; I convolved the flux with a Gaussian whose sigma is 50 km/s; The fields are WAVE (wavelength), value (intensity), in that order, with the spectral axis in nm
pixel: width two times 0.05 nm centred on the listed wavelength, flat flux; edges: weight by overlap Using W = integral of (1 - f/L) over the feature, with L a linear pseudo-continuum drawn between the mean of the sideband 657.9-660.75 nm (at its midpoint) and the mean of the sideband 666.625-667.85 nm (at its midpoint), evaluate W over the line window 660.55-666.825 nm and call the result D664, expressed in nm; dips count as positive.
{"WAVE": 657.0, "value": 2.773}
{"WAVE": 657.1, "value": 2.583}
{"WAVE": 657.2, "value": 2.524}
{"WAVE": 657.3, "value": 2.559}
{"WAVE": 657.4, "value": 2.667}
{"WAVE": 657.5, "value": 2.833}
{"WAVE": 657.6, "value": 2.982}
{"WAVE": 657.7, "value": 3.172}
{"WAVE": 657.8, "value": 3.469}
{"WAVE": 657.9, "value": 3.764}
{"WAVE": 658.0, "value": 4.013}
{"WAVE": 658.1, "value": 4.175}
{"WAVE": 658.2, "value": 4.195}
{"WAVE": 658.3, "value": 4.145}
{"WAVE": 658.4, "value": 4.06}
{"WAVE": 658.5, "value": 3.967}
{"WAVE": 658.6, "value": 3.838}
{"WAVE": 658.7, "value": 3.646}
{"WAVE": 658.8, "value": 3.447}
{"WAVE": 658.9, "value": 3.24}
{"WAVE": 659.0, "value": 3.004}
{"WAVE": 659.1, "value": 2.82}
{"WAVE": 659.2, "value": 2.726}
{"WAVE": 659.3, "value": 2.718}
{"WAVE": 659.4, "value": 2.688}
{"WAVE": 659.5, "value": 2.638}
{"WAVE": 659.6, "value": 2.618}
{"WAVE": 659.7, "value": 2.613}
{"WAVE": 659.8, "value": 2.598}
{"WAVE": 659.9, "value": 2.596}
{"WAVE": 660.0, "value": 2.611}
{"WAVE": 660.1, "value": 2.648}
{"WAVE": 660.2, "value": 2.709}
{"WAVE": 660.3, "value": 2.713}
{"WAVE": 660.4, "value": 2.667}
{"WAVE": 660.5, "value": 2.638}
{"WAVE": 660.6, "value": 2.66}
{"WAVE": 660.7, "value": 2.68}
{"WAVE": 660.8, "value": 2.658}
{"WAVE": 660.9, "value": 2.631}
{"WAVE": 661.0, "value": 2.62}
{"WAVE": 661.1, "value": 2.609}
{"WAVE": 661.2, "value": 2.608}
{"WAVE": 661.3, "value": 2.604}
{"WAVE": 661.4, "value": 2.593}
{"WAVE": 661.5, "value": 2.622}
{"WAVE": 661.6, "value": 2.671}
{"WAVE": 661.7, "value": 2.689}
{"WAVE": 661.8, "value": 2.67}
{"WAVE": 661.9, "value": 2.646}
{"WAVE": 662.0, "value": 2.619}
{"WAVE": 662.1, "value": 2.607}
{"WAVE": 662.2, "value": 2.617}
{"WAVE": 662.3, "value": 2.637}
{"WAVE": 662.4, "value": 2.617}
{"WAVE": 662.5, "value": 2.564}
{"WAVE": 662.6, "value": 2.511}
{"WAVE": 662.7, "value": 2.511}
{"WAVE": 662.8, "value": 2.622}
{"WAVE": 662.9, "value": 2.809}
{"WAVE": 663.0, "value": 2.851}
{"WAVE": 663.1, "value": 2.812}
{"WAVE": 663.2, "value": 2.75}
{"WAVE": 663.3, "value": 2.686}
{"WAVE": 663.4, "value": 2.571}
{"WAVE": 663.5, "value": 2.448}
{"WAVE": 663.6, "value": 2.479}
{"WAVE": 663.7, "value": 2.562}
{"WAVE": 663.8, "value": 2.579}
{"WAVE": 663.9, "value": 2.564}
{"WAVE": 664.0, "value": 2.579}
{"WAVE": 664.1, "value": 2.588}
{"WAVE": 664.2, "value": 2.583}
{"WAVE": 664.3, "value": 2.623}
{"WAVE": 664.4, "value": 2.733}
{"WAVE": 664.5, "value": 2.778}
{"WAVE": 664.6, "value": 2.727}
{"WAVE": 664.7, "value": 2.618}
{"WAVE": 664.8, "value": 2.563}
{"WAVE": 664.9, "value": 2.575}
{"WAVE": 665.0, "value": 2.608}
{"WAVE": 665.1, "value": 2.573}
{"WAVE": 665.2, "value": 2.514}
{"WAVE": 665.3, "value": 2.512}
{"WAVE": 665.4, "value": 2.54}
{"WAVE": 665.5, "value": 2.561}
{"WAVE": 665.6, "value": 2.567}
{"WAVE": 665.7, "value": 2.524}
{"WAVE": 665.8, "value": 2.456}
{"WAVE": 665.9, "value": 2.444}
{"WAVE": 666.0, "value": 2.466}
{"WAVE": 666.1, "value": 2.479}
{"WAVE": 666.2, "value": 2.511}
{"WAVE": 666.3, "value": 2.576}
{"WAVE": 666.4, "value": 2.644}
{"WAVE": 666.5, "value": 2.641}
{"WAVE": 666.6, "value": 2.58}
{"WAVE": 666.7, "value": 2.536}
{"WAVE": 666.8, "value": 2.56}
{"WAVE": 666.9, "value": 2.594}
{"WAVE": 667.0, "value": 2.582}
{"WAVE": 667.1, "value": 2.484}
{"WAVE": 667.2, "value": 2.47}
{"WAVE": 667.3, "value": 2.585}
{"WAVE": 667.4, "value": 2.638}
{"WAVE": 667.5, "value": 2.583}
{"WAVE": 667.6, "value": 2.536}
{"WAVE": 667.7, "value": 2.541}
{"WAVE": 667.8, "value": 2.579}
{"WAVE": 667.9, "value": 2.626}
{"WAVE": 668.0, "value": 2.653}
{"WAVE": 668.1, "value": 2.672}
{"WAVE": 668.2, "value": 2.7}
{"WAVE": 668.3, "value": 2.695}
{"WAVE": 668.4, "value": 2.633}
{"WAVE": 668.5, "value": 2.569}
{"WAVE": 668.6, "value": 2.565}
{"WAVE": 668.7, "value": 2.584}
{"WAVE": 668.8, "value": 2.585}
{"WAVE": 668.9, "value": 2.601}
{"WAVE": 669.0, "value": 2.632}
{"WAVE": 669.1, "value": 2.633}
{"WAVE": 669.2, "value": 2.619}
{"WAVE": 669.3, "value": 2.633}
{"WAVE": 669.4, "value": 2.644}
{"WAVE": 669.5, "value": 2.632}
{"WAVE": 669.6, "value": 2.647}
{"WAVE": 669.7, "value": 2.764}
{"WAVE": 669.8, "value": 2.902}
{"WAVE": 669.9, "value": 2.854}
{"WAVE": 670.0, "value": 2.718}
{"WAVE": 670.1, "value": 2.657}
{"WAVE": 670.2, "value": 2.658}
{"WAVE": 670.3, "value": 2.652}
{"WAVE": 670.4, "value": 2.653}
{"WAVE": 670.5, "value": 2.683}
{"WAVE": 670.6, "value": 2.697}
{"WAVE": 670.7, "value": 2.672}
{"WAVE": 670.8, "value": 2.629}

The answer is 0.453 nm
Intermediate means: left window 3.12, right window 2.56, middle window 2.6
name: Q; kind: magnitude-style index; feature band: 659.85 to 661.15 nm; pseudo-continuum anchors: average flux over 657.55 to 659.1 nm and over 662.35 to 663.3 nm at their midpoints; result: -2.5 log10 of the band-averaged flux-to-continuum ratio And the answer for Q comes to 0.20 mag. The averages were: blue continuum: 3.65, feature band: 2.65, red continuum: 2.67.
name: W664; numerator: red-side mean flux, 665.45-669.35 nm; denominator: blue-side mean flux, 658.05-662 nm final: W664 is 0.9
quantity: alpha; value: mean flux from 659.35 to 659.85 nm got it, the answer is 2.63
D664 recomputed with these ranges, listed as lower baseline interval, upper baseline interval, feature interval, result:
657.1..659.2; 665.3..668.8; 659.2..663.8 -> 0.66 nm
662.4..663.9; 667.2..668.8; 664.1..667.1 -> 0.05 nm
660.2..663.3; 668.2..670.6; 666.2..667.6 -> 0.05 nm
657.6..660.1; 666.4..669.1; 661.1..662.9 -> 0.24 nm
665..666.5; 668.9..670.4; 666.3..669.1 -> 0.01 nm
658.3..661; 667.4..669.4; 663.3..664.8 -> 0.09 nm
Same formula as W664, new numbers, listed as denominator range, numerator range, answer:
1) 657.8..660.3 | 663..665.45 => 0.81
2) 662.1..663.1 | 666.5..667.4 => 0.97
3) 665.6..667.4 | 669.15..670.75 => 1.06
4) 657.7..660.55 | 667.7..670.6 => 0.84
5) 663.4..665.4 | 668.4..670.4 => 1.03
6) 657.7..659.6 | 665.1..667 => 0.74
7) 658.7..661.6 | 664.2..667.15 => 0.94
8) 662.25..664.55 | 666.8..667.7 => 0.97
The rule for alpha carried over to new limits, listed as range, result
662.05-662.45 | 2.62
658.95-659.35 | 2.82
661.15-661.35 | 2.61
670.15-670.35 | 2.66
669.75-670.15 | 2.78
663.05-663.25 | 2.78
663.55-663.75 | 2.52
